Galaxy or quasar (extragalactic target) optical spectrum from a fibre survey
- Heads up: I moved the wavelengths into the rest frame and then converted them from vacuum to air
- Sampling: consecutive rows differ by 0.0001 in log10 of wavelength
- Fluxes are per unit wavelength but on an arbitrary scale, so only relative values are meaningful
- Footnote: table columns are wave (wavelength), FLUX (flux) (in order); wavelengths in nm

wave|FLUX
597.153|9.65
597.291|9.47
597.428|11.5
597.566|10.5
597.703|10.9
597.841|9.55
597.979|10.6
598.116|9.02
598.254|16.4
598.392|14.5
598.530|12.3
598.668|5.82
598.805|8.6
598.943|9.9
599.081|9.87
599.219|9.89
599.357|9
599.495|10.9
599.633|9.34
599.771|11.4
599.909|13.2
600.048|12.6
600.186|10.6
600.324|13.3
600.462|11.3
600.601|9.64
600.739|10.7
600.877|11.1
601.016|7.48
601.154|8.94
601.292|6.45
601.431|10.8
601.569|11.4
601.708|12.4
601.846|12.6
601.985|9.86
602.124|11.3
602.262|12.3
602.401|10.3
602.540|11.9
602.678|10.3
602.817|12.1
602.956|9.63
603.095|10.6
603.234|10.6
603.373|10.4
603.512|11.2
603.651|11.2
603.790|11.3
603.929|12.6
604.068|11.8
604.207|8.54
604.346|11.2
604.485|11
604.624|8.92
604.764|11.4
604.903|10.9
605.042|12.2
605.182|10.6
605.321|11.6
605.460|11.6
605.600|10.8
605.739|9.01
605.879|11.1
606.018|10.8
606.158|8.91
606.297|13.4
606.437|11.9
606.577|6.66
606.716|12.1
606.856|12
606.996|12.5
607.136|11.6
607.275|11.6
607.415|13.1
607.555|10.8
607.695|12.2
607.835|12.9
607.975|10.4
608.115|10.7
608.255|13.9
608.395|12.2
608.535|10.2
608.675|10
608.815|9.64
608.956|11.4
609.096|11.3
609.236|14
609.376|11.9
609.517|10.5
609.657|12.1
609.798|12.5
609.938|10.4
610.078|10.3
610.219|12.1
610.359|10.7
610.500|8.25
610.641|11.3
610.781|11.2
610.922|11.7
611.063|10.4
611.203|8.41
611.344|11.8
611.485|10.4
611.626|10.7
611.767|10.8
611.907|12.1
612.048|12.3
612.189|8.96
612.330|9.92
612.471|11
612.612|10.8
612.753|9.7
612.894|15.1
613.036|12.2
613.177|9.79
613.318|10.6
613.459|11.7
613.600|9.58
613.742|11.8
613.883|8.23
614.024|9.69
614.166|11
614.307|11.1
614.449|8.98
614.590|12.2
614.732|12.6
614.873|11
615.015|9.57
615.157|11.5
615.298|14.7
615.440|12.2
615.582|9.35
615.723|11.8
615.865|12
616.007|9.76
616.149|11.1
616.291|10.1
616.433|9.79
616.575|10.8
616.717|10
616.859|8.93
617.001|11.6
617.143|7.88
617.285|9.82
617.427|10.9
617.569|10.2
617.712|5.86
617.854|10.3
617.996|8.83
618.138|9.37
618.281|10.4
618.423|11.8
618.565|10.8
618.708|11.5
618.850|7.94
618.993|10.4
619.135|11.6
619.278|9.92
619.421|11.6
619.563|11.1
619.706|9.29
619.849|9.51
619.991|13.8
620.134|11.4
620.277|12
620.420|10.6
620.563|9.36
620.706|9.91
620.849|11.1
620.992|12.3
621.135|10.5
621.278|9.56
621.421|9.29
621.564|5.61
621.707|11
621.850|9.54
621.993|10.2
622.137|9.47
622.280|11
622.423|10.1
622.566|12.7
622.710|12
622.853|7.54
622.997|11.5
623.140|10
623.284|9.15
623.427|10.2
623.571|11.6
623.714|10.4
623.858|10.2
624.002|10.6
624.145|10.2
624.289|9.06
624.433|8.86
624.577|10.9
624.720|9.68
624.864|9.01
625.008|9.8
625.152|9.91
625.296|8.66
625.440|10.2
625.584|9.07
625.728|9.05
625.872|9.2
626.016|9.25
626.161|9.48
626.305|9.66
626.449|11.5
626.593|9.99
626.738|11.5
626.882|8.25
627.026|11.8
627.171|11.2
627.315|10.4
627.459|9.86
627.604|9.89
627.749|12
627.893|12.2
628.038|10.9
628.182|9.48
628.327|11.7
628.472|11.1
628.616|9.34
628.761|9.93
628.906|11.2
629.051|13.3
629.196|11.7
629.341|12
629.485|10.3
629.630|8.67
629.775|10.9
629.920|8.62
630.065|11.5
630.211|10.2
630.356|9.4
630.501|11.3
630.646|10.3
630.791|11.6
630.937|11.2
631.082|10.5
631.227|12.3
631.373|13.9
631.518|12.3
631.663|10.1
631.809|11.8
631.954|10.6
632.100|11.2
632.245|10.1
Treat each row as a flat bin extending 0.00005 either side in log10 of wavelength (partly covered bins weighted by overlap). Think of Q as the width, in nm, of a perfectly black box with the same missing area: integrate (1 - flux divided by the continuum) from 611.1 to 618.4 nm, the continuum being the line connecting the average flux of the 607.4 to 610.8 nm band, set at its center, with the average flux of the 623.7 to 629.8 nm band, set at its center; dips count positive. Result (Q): 0.28 nm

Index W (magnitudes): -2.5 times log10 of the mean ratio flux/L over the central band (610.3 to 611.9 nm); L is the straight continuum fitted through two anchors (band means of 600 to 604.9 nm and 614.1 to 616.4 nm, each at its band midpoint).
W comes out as 0.05 mag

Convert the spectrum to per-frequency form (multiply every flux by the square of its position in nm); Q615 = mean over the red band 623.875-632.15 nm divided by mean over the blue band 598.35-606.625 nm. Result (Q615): 1.1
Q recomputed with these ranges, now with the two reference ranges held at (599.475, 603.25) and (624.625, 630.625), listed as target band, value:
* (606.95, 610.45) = -0.28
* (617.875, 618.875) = 0.03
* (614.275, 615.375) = -0.09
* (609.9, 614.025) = -0.05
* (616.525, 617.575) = 0.05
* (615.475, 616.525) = -0.01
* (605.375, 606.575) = 0.00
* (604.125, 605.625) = -0.01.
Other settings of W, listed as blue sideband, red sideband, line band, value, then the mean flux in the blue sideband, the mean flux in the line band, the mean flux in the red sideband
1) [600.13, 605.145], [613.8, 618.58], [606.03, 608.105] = -0.072 mag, 10.8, 11.4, 10.4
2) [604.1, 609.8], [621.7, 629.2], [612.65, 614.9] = -0.008 mag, 11.2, 11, 10.3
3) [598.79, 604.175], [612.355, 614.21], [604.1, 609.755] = -0.041 mag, 10.7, 11.2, 10.8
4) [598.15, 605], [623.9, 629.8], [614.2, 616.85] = -0.047 mag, 10.8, 11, 10.3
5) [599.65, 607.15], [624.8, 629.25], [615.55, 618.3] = 0.068 mag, 10.9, 9.94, 10.3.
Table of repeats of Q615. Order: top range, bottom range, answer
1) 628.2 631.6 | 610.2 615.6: 1.06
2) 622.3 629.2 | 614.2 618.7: 1.01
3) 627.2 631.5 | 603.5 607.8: 1.06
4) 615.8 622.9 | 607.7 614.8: 0.95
